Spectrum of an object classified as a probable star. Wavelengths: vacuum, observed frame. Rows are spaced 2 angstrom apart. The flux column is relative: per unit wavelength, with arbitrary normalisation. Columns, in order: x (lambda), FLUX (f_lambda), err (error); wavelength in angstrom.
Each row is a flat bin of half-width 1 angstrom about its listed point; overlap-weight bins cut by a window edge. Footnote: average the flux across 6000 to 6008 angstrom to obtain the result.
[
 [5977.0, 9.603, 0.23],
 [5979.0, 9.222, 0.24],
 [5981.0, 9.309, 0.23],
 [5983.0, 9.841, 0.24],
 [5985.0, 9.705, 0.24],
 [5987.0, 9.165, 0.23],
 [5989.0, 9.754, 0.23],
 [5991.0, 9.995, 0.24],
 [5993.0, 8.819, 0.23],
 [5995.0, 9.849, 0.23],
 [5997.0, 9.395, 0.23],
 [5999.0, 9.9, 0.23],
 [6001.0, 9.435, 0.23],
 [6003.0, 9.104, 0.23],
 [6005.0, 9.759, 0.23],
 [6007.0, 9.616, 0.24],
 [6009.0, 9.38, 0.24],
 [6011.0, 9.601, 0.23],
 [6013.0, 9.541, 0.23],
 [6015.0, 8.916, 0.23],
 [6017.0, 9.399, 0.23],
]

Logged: 9.48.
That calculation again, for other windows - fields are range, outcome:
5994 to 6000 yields 9.71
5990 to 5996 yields 9.55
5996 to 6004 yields 9.46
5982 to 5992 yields 9.69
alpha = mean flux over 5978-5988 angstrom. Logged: 9.45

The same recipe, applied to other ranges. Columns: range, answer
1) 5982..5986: 9.77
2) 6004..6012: 9.59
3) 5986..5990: 9.46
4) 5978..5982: 9.27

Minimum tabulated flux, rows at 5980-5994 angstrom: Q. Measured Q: 8.819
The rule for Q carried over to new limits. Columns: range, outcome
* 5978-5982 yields 9.222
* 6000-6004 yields 9.104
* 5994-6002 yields 9.395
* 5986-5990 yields 9.165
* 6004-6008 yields 9.616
